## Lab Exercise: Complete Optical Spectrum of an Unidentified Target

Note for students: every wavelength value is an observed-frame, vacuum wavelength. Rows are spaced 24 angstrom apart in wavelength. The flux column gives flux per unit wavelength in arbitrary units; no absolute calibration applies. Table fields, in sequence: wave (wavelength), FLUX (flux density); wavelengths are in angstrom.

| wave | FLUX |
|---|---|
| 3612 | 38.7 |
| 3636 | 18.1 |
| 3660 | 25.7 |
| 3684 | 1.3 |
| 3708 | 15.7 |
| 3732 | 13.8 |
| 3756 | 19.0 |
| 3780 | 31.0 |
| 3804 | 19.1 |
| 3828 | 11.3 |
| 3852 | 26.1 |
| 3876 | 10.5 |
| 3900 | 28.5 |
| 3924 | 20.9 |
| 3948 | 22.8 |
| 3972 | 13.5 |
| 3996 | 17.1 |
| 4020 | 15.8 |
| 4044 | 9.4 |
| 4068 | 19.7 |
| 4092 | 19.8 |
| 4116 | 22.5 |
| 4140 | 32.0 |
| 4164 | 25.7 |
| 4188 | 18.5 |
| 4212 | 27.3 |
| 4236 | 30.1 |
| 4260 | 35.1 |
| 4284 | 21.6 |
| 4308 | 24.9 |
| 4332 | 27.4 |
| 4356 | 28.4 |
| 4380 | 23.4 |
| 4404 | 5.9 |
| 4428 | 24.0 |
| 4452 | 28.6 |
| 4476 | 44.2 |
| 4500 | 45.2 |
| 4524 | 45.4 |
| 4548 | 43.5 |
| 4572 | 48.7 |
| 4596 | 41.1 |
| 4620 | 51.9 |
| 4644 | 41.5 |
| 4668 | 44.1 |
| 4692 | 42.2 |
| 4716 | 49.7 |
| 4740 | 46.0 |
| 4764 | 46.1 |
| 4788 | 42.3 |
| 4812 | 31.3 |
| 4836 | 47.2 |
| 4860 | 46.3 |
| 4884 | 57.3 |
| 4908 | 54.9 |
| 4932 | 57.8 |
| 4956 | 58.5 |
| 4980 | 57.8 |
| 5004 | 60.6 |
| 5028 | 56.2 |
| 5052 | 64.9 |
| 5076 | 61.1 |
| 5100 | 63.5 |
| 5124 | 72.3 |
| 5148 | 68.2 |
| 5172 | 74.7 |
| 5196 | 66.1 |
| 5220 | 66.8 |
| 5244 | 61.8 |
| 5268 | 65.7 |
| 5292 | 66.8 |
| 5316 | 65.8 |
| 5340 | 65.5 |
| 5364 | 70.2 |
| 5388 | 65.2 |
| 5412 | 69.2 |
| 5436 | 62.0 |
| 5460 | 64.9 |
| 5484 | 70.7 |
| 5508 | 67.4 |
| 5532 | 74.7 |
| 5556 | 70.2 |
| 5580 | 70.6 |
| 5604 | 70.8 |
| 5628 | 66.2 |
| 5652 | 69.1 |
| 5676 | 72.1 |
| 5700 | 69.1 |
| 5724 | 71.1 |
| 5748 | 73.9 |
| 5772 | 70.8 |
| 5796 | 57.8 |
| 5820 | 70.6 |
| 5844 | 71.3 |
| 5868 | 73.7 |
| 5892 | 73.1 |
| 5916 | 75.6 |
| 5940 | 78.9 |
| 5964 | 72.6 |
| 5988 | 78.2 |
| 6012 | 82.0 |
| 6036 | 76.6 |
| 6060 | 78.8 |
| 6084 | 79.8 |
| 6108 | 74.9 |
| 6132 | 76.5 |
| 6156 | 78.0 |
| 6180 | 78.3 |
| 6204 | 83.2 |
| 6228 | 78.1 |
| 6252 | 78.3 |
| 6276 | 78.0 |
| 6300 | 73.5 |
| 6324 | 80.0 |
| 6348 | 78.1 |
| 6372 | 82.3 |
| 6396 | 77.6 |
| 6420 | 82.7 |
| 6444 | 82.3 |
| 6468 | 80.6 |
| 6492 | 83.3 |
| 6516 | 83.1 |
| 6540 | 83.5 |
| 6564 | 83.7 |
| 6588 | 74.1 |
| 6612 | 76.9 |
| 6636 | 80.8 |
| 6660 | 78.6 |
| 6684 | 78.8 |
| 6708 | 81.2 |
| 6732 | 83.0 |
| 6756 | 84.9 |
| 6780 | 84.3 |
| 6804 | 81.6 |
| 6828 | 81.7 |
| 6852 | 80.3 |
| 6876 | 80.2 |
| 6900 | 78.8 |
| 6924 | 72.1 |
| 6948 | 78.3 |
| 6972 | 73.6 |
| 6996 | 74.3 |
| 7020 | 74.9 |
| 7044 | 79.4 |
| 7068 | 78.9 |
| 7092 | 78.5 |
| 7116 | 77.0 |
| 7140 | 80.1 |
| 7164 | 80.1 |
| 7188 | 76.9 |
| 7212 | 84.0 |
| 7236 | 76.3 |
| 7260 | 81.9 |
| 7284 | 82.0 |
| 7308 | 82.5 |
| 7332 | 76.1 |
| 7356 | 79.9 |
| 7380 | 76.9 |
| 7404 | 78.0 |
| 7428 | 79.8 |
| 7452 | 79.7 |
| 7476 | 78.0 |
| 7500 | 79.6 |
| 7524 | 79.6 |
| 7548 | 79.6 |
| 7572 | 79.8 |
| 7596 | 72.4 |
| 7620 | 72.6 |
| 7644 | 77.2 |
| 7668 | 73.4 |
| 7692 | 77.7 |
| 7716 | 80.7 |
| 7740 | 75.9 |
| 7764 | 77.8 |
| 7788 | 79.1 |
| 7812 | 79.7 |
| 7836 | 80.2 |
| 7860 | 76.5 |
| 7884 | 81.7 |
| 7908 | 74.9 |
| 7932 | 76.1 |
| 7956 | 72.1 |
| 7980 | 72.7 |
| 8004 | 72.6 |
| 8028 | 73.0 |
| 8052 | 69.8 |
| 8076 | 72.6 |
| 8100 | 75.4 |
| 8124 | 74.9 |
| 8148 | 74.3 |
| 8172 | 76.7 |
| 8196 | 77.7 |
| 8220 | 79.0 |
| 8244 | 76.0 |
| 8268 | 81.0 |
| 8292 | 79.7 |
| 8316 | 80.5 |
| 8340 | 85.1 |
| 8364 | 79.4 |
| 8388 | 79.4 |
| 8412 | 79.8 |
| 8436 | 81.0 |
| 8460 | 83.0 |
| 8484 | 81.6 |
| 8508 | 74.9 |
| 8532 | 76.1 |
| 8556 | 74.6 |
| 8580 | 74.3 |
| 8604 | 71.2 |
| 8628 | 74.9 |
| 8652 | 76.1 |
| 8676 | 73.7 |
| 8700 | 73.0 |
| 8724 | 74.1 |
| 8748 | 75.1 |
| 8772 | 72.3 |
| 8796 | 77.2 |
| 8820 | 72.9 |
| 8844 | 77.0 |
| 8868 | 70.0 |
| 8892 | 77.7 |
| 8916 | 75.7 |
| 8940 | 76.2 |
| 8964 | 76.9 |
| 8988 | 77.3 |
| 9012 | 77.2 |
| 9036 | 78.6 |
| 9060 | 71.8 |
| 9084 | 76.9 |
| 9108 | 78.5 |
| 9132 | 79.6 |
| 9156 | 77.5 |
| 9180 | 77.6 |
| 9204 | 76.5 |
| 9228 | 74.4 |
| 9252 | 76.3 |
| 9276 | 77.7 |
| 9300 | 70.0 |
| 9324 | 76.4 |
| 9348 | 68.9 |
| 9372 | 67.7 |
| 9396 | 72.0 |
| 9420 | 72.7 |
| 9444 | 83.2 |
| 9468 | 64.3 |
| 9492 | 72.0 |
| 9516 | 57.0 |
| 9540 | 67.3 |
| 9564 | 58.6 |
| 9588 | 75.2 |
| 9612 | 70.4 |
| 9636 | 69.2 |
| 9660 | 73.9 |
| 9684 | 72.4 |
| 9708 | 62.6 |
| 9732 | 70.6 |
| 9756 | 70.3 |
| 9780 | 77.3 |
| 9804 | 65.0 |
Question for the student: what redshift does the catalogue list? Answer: 0.119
